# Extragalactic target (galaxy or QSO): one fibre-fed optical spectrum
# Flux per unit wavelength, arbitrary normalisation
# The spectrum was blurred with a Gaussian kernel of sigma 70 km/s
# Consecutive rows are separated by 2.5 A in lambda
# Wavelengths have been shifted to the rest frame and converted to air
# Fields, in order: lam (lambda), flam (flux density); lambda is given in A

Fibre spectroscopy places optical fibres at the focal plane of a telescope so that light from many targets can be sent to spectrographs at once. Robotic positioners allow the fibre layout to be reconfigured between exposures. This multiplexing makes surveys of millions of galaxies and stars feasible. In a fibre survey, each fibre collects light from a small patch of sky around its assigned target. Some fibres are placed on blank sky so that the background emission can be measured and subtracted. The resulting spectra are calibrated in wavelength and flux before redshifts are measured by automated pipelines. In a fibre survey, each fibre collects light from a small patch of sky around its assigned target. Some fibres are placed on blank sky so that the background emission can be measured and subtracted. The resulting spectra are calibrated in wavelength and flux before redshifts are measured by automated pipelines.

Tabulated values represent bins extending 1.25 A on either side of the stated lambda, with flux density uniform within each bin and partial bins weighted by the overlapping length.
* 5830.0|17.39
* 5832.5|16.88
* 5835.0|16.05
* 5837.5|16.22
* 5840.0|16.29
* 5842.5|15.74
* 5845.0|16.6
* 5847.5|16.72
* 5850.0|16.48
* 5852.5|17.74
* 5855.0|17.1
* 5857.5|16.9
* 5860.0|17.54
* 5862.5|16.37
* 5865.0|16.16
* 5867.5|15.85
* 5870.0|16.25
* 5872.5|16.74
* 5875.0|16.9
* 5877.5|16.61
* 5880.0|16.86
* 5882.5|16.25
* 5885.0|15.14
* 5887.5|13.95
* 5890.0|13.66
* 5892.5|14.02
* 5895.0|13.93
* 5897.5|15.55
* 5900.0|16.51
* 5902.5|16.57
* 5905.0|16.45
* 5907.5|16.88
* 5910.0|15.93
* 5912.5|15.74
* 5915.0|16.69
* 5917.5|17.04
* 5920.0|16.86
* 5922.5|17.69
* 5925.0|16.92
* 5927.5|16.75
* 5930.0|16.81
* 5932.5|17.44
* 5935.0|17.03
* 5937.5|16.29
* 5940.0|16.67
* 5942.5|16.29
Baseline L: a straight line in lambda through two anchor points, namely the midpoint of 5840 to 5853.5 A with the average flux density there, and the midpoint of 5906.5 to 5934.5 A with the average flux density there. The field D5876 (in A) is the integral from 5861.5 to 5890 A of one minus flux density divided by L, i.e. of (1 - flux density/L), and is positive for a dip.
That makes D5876 1.2 A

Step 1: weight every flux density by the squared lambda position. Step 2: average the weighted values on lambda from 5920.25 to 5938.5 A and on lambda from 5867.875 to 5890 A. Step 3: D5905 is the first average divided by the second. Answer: 1.08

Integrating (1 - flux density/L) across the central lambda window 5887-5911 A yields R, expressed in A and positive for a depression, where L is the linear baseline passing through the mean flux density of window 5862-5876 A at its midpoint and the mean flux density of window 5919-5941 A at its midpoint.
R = 1.8 A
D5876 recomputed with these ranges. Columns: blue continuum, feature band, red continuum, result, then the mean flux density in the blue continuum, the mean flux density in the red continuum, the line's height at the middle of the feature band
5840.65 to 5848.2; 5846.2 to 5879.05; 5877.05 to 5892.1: -1.8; 16.3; 15.3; 15.8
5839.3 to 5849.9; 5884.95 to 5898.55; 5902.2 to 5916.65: 1.7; 16.4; 16.4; 16.4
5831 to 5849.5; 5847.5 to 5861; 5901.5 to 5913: -0.6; 16.4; 16.3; 16.4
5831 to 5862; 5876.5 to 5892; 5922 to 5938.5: 1.4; 16.7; 17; 16.8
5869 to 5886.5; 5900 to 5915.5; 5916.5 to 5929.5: 0.4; 16.4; 17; 16.8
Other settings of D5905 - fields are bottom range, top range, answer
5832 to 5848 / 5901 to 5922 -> 1.04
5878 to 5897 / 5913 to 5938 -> 1.15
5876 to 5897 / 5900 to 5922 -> 1.11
